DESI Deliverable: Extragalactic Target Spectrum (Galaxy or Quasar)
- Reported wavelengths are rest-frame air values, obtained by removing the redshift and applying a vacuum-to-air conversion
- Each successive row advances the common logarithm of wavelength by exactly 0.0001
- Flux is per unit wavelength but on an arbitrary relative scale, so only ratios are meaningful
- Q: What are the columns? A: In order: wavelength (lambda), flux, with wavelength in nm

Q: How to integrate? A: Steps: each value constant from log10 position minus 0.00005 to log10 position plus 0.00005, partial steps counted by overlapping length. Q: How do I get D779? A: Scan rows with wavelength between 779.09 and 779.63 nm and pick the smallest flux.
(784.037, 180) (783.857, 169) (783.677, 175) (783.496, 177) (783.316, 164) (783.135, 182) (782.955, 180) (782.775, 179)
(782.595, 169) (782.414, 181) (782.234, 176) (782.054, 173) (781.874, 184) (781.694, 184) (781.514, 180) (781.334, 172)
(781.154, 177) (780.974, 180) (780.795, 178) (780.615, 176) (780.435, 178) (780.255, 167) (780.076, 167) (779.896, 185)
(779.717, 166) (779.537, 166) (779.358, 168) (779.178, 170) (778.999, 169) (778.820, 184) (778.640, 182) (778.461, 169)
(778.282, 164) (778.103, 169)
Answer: 166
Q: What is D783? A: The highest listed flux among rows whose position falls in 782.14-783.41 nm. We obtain 182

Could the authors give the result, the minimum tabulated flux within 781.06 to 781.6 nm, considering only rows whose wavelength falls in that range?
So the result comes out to 172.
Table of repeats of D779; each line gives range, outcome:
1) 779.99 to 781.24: 167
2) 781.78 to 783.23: 169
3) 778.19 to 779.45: 164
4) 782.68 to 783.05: 179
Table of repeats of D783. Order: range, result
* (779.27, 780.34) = 185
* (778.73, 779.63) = 184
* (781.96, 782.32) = 176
